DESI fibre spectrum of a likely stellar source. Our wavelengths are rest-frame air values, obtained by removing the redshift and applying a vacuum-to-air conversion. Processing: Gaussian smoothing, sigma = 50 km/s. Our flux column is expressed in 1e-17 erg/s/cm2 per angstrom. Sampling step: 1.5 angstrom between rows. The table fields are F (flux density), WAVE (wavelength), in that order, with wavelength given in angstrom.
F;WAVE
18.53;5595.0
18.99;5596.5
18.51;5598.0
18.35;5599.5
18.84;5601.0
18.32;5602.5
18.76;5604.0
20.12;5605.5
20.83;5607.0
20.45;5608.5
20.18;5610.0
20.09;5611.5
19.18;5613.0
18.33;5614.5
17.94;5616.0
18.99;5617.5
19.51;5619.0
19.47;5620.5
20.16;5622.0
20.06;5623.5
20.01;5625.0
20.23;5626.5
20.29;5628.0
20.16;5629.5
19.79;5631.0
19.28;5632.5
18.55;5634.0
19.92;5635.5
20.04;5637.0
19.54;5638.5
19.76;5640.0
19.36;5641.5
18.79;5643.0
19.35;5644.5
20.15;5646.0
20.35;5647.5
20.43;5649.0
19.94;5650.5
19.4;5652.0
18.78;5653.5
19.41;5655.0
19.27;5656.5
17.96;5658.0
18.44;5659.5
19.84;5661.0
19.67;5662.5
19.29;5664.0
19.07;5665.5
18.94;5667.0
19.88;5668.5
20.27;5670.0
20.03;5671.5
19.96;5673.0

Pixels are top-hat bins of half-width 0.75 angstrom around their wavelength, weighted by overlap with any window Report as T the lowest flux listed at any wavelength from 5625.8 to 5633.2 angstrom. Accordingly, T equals 19.28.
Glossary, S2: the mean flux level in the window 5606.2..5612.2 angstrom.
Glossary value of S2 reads 20.4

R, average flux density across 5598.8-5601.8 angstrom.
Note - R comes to 18.6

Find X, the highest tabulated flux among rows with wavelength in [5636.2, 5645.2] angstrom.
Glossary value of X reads 20.04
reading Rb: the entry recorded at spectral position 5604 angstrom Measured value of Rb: 18.76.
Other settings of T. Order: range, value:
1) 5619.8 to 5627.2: 19.47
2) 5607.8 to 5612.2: 20.09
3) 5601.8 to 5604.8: 18.32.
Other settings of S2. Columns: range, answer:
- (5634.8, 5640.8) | 19.8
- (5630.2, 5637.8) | 19.5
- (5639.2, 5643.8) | 19.3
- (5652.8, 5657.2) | 19.2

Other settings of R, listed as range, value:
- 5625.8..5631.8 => 20.1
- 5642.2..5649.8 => 19.8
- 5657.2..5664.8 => 19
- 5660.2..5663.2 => 19.7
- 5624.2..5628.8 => 20.2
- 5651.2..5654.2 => 19.1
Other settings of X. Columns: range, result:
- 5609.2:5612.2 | 20.18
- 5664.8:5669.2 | 19.88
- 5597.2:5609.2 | 20.83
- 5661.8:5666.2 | 19.67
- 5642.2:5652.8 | 20.43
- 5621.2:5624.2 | 20.16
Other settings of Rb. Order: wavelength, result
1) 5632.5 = 19.28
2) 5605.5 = 20.12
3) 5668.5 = 19.88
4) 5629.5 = 20.16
